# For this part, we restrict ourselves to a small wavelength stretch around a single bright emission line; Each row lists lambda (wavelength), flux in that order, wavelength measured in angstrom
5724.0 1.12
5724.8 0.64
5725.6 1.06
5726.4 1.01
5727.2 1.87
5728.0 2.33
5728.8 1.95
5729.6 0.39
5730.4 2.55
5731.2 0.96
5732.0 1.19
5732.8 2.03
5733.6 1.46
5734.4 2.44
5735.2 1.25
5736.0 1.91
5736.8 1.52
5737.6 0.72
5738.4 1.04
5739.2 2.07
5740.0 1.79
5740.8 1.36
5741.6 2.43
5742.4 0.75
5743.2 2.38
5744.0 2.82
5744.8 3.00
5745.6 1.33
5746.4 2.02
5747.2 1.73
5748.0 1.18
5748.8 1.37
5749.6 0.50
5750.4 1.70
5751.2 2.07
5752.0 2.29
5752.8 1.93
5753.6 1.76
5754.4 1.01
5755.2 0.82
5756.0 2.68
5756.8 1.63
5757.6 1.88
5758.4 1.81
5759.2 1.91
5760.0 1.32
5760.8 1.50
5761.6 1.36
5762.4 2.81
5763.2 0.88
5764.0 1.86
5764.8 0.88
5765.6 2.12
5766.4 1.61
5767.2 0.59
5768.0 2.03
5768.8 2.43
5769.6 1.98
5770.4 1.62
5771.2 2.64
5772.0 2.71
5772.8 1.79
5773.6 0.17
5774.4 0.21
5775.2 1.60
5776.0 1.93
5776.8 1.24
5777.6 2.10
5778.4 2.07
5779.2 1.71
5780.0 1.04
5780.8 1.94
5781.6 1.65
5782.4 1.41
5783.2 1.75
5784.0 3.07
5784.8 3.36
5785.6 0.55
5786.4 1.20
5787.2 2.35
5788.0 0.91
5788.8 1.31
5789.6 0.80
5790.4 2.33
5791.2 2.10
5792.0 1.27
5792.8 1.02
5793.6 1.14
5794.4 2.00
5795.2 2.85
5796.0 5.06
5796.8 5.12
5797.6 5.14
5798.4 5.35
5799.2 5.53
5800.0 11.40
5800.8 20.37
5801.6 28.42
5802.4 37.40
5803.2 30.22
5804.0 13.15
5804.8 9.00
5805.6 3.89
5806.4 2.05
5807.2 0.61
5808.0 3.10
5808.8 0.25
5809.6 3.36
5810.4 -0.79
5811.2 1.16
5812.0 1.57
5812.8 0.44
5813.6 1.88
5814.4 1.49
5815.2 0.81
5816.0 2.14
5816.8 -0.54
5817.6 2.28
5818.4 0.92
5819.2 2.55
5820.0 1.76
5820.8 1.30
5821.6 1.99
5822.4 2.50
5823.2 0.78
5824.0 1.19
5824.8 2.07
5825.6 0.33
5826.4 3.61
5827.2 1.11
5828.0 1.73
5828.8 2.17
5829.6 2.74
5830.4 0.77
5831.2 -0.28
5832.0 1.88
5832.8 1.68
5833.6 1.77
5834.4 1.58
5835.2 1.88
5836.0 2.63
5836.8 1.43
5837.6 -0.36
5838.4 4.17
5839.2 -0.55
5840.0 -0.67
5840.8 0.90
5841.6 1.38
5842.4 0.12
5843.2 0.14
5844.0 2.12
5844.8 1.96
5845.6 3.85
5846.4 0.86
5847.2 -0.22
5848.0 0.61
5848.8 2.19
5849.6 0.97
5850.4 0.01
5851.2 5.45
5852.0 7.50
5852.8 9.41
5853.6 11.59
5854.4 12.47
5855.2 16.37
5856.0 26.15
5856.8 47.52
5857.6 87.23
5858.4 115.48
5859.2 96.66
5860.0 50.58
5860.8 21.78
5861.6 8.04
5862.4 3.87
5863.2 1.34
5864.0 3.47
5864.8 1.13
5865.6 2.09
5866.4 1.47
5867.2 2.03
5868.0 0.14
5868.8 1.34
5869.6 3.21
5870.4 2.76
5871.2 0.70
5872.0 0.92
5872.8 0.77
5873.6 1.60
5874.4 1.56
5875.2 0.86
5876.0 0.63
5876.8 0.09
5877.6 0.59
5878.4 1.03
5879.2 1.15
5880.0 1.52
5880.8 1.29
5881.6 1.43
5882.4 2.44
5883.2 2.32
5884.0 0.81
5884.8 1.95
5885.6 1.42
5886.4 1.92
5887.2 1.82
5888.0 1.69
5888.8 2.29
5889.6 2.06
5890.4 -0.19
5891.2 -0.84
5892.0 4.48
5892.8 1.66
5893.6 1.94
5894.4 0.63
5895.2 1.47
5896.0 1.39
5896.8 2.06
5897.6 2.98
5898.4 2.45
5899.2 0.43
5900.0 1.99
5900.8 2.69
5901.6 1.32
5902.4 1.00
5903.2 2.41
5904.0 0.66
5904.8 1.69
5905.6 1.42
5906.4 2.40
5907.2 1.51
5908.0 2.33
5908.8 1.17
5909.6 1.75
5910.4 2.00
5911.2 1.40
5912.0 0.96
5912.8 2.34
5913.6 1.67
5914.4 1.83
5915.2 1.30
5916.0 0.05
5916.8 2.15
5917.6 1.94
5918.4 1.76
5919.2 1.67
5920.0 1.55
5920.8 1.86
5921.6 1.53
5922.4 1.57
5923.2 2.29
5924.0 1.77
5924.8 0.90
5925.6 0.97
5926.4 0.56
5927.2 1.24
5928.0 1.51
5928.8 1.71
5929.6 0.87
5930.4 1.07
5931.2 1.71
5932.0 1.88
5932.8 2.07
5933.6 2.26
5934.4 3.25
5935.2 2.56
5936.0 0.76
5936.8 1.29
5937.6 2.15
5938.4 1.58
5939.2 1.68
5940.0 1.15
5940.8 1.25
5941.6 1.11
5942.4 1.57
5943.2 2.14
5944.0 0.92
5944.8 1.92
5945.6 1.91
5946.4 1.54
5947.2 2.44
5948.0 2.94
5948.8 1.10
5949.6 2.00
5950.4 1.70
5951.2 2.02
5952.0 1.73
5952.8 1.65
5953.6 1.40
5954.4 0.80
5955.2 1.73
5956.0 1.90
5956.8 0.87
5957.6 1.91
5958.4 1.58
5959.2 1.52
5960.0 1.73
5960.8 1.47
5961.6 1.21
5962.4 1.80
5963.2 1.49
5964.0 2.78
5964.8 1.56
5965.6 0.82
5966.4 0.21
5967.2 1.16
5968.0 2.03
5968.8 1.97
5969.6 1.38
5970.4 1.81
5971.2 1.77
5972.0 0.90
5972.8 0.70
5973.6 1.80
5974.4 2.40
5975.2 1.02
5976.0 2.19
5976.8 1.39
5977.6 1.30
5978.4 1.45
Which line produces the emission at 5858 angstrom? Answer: [O III]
